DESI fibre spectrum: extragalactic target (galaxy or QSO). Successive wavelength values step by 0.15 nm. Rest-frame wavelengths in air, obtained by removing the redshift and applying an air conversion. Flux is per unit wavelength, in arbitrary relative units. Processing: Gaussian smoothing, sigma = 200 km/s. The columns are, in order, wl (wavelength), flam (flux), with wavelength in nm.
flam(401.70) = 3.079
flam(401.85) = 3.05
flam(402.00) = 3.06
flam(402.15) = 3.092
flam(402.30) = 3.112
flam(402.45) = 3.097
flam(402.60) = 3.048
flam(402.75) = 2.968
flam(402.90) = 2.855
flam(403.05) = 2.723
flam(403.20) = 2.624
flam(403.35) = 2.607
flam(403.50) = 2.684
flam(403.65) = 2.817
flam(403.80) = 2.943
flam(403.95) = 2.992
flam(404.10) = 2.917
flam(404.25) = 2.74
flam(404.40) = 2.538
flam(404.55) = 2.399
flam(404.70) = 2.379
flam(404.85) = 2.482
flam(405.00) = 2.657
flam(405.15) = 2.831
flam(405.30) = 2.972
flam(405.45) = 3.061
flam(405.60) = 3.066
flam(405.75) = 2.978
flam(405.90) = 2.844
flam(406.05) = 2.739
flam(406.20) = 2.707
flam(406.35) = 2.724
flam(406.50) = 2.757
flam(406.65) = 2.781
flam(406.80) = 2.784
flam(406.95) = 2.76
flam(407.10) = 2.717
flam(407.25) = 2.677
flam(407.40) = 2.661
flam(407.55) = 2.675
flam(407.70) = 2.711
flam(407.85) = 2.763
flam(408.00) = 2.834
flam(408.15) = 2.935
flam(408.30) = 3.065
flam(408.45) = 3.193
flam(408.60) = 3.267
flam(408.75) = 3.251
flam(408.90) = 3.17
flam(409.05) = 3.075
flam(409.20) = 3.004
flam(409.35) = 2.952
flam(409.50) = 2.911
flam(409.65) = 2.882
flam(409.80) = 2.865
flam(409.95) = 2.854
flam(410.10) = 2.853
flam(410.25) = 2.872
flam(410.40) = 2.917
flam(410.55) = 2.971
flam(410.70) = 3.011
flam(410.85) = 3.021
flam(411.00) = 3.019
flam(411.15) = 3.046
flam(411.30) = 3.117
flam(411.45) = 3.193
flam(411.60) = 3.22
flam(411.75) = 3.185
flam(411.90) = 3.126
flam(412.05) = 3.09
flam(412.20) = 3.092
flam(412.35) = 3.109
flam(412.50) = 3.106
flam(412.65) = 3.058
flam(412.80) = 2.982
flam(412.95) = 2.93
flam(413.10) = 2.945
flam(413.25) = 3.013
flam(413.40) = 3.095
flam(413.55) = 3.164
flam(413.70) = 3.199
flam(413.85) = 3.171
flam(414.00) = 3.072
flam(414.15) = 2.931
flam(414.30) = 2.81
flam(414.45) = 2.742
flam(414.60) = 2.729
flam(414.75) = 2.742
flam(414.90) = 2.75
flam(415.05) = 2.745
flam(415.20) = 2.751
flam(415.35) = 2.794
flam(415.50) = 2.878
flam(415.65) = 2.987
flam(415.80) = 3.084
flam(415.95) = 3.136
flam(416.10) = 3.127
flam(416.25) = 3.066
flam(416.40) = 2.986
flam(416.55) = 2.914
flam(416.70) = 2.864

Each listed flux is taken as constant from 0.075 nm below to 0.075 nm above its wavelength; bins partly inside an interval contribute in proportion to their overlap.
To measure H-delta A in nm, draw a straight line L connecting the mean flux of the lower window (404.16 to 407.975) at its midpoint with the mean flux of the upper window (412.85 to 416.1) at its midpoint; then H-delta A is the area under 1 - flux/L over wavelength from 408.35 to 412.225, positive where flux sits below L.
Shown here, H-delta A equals -0.28 nm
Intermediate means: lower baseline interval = 2.74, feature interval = 3.04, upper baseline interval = 2.94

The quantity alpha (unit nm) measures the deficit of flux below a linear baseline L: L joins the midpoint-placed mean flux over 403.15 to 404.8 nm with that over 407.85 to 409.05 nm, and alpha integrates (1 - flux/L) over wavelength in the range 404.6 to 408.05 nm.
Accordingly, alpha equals 0.16 nm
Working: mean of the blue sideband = 2.69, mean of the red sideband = 3.08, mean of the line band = 2.76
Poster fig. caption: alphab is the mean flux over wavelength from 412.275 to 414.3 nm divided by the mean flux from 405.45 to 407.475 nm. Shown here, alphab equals 1.09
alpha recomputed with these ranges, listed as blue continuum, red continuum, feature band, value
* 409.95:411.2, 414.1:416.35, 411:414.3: -0.18 nm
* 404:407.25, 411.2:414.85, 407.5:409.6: -0.09 nm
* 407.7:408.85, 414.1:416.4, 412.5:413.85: -0.06 nm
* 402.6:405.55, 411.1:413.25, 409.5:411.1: 0.04 nm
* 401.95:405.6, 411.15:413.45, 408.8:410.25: 0.02 nm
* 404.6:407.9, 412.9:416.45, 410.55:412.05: -0.12 nm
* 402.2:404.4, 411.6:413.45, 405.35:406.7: 0.03 nm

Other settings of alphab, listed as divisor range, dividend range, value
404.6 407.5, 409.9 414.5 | 1.10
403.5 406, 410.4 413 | 1.10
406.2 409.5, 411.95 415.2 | 1.03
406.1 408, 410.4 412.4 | 1.13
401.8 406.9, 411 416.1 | 1.06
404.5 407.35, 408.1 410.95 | 1.09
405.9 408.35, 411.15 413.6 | 1.12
